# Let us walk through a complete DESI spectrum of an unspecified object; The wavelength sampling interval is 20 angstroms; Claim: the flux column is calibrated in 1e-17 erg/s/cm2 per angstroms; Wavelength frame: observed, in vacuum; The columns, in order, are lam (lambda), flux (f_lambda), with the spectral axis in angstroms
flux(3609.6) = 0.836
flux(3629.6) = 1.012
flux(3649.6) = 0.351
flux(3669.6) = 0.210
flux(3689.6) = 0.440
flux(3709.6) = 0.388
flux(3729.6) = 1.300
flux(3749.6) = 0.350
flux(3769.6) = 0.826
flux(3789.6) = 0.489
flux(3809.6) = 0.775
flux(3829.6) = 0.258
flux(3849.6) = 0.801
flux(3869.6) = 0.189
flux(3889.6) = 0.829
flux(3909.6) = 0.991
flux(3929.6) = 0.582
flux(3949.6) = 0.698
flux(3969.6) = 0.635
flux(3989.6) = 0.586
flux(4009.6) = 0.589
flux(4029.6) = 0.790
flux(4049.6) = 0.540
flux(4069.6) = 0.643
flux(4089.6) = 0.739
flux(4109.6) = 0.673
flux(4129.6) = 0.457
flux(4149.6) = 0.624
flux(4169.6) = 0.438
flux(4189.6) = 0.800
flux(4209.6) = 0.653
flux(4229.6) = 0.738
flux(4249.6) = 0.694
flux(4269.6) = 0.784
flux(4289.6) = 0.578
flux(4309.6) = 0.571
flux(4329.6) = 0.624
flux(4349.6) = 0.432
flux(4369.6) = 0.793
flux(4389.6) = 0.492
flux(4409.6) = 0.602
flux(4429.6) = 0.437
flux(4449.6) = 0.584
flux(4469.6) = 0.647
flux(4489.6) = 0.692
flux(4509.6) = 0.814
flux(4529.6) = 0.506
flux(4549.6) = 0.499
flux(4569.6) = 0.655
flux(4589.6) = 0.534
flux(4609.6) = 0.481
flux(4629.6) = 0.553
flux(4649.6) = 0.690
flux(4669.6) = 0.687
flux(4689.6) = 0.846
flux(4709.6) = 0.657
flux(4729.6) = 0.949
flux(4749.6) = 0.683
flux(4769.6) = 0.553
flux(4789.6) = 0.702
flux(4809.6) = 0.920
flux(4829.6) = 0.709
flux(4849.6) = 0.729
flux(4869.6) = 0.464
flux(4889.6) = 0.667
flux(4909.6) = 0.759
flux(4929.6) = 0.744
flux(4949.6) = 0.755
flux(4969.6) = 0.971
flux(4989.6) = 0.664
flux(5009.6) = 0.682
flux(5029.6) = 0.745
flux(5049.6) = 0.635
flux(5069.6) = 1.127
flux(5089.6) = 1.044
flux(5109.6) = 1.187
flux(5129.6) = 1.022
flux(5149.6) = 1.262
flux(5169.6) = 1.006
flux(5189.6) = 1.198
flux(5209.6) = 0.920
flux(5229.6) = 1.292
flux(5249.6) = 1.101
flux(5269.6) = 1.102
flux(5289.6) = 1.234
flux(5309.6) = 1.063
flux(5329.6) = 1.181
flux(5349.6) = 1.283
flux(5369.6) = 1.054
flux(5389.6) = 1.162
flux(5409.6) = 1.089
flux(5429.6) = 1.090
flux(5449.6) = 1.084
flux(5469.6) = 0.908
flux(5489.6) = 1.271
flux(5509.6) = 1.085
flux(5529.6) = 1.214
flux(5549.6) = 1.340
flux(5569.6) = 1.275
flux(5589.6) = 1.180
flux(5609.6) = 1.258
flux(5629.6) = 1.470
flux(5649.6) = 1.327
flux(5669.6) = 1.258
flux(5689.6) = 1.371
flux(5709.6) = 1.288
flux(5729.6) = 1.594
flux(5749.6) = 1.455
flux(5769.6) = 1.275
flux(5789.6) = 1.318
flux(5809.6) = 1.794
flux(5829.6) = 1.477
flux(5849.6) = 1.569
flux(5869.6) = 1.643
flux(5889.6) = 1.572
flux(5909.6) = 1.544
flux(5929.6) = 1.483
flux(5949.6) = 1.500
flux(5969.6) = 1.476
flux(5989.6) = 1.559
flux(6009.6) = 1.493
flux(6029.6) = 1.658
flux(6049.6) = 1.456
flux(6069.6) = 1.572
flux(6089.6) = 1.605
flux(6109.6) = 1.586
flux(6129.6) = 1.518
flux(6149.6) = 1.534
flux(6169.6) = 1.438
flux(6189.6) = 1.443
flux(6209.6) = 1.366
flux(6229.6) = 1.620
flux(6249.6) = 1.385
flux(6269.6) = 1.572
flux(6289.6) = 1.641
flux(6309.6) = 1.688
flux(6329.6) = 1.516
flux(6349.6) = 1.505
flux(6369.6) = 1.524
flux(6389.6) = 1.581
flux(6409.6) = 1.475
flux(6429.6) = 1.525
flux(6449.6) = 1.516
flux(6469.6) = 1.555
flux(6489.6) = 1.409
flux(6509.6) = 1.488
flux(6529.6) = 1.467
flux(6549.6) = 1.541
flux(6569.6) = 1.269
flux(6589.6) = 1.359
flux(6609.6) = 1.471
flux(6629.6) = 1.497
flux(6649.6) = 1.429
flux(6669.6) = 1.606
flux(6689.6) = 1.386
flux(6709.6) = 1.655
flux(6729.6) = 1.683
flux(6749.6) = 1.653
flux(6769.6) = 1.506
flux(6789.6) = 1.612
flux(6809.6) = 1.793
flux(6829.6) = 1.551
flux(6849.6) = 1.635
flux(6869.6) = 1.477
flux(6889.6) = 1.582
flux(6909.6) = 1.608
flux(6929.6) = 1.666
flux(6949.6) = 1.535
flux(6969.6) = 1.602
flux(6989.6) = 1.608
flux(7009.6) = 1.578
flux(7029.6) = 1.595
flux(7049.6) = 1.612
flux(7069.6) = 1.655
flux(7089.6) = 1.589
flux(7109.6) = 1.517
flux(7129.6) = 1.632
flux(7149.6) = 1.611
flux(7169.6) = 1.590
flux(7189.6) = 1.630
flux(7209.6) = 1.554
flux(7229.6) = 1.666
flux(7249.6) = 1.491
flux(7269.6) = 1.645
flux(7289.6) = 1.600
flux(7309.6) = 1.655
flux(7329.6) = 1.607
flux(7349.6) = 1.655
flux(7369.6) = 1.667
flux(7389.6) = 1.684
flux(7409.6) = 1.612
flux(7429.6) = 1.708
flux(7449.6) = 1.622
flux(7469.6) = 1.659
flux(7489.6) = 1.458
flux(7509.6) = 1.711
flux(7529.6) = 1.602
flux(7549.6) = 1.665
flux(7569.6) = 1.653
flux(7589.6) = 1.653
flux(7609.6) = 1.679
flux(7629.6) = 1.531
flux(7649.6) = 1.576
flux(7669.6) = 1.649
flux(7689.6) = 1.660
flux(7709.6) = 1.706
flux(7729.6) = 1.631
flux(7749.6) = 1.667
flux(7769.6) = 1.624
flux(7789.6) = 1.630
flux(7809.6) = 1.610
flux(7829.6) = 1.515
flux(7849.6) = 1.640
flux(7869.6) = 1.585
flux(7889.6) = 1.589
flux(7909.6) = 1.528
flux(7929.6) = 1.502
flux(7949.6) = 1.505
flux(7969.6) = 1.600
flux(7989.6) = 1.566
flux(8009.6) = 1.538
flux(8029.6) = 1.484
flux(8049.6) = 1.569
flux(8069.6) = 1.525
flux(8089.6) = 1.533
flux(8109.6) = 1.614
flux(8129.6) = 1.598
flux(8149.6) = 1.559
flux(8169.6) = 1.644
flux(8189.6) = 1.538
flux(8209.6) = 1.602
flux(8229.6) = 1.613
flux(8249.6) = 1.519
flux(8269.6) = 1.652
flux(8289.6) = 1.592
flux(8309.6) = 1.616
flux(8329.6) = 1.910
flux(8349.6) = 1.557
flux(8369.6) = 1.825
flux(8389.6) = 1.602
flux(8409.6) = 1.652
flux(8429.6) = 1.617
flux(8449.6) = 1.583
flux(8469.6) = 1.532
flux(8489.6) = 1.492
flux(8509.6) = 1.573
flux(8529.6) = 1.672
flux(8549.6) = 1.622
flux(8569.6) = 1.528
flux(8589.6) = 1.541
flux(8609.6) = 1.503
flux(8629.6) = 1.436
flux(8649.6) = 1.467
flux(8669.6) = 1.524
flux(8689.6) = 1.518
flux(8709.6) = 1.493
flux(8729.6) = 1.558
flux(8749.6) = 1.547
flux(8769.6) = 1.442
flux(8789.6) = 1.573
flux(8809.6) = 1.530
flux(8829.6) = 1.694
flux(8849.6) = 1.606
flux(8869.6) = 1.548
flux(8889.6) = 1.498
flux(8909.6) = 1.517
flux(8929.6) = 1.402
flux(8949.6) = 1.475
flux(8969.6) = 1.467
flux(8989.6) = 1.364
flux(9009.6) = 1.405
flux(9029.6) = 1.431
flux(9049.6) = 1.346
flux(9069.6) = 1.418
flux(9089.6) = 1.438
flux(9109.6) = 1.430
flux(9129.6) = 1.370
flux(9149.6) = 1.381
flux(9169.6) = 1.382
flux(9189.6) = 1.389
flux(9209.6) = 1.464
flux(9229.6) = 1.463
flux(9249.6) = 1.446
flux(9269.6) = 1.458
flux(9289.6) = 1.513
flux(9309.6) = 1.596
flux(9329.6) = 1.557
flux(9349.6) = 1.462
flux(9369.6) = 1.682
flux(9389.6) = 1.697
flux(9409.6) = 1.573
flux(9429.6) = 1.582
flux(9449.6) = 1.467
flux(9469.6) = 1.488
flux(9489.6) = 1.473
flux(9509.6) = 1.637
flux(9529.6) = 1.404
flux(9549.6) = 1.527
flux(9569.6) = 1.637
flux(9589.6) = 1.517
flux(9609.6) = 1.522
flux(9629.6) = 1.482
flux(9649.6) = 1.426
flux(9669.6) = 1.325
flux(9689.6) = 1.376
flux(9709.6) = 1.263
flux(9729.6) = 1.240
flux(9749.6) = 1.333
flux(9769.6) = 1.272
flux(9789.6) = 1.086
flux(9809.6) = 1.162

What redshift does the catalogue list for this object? 0.27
